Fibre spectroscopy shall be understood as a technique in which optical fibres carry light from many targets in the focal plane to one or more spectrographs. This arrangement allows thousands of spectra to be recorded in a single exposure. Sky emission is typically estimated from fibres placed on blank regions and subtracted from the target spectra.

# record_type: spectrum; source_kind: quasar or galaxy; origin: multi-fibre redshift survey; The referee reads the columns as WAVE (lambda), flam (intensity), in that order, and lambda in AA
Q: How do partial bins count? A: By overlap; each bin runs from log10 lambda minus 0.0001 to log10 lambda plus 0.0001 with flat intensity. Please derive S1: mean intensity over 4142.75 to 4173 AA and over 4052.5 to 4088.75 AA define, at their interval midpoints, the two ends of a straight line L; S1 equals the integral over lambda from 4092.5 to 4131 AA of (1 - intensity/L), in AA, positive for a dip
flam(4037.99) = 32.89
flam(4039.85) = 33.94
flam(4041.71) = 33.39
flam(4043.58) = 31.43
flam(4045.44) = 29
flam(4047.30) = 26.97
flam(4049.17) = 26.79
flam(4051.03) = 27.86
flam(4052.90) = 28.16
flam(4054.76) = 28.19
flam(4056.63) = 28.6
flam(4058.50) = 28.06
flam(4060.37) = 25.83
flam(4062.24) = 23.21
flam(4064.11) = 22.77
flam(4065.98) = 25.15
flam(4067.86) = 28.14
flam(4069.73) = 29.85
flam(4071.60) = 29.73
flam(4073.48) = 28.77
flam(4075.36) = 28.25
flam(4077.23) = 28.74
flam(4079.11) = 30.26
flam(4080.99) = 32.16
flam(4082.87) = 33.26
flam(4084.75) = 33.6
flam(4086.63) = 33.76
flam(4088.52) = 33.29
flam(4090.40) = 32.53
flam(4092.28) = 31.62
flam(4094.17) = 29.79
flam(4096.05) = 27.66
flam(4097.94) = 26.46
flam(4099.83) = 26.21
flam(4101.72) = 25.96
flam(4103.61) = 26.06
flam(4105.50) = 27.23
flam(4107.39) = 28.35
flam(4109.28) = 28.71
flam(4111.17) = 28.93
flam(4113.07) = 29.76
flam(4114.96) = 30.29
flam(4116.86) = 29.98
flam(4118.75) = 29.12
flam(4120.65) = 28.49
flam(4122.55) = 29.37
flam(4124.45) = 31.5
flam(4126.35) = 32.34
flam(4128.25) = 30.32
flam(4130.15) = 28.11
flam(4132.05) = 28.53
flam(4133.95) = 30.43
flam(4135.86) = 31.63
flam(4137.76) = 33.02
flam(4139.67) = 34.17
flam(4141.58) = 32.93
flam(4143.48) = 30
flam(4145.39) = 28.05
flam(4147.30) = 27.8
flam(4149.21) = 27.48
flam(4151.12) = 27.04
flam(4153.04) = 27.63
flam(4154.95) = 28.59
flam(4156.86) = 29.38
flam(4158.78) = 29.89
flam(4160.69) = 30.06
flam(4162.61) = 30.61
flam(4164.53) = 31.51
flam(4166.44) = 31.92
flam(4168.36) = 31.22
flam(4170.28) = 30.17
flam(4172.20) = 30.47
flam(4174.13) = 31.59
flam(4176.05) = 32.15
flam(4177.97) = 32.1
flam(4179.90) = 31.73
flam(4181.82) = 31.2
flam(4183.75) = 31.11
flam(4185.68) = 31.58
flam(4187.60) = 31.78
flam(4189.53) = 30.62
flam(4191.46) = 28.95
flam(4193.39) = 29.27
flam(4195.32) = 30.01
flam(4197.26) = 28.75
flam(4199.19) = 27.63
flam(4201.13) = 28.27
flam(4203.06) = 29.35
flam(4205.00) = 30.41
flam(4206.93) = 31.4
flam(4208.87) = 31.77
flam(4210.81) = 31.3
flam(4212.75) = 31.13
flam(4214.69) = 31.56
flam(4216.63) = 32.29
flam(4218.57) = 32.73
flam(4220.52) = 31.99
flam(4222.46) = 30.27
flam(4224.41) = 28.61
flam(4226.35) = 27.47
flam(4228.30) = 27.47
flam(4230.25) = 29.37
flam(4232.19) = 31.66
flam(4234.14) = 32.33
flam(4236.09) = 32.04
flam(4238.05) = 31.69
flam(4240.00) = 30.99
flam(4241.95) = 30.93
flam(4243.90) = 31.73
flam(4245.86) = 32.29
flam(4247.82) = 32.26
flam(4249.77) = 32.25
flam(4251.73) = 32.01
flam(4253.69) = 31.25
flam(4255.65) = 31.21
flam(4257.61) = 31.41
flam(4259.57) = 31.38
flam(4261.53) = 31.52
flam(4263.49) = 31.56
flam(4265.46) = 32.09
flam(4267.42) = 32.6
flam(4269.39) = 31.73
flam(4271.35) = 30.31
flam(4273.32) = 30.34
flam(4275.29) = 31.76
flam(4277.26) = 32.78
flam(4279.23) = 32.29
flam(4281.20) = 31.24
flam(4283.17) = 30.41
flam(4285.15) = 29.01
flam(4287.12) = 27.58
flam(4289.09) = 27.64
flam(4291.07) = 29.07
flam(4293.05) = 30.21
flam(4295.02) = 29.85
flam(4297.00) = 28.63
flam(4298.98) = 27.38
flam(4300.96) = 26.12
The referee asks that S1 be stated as 0.5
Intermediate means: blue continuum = 28.9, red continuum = 29.5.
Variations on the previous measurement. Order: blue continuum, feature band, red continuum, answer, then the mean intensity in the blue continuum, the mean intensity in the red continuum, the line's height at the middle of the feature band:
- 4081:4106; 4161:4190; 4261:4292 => -1.0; 29.9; 30.7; 30.3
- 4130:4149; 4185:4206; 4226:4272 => 0.8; 30.5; 31.3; 30.9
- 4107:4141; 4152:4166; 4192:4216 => 0.2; 30.2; 30.1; 30.2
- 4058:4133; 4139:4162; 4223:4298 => 0.2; 29.1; 30.8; 29.6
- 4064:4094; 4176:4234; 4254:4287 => 0.9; 30.3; 31.3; 30.9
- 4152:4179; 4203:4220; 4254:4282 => -0.3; 30.5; 31.6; 31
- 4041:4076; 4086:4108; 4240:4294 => -0.4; 27.9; 31.1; 28.4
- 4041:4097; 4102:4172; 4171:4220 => 0.8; 29.2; 30.8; 30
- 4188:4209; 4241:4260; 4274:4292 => -1.1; 29.6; 30.2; 30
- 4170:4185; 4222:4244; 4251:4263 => 0.8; 31.4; 31.5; 31.4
